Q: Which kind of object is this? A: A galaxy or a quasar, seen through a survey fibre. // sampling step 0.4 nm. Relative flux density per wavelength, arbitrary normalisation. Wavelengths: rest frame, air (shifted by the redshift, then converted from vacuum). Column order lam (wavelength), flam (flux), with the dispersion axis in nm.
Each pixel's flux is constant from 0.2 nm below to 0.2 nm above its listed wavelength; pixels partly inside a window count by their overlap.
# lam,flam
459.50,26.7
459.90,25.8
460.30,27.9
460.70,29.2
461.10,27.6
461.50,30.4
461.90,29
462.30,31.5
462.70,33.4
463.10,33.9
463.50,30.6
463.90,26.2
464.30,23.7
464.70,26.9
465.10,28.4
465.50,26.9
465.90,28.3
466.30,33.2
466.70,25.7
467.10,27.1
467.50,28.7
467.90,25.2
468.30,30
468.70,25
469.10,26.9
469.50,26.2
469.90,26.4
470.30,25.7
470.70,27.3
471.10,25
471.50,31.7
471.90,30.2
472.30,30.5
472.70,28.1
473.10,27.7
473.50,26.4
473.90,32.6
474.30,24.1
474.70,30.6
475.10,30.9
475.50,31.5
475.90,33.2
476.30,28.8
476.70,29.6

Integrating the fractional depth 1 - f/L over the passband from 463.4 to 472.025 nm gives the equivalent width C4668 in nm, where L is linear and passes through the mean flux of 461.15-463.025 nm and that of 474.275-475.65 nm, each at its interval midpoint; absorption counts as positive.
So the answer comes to 0.858 nm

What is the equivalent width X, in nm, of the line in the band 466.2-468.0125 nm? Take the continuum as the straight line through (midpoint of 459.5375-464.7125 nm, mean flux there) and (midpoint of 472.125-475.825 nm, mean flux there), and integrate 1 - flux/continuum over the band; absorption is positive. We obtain 0.08 nm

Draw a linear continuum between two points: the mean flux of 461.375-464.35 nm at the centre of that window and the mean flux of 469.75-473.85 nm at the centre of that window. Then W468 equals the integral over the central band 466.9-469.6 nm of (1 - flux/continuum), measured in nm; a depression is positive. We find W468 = 0.174 nm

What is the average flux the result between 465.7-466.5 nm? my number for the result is 30.7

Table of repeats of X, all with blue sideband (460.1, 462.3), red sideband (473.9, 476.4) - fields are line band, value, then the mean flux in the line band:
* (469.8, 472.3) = 0.15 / 28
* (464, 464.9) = 0.12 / 25.4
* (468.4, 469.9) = 0.17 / 26.3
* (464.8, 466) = 0.07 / 27.8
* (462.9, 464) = -0.05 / 30.6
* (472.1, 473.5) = 0.07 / 28.4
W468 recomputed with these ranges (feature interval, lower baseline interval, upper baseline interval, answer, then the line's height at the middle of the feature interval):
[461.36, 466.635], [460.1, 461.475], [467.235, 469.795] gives -0.27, 27.9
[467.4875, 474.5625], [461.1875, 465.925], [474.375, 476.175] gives 0.61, 30.3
